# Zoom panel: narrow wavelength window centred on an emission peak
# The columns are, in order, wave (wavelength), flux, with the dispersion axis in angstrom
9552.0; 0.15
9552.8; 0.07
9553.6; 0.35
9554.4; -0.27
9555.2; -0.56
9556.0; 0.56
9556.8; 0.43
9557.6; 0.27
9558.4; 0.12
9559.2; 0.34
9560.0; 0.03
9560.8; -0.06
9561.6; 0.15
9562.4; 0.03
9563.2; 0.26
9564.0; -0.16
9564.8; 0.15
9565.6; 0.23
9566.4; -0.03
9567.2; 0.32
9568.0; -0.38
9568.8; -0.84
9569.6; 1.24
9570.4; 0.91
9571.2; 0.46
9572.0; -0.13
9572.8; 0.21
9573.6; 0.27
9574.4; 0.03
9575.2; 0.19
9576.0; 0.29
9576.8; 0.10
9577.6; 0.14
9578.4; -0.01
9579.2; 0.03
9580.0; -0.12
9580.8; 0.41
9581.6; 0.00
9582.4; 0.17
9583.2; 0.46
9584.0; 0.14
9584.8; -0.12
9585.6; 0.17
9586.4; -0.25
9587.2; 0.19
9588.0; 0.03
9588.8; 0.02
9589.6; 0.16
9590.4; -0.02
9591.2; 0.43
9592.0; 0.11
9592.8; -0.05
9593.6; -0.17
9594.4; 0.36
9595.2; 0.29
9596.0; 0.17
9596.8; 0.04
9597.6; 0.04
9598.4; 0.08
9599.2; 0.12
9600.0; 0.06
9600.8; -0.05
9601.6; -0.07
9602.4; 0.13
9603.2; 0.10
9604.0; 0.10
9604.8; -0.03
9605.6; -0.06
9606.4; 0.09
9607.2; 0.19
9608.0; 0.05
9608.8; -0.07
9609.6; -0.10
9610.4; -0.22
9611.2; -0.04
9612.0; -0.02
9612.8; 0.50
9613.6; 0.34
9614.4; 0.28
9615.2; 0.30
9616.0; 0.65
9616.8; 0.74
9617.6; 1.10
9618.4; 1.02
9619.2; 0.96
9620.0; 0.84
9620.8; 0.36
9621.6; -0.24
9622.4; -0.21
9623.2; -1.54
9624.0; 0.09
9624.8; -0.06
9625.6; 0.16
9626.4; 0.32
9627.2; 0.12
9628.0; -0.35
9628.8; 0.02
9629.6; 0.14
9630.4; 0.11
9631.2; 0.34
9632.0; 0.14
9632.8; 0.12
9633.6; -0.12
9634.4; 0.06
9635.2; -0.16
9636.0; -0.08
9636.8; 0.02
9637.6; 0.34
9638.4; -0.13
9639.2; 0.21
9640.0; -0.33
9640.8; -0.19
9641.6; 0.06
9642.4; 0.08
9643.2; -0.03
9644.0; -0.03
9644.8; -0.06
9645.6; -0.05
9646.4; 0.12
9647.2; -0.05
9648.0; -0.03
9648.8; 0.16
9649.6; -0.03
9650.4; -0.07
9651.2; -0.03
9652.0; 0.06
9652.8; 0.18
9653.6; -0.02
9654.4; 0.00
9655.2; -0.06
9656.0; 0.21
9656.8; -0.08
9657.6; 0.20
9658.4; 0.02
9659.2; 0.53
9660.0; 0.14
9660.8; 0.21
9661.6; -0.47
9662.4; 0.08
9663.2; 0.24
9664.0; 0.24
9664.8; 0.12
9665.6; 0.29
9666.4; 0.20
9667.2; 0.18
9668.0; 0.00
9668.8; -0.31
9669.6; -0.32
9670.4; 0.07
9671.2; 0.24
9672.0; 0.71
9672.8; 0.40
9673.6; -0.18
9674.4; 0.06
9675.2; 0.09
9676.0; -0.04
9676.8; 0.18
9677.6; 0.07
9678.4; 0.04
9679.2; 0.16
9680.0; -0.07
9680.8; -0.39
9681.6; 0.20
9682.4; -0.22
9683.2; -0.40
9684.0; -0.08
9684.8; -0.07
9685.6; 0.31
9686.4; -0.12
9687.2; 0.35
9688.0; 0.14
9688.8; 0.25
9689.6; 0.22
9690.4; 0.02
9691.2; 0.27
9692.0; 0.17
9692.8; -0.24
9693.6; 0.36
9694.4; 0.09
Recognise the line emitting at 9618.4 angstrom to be H-beta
